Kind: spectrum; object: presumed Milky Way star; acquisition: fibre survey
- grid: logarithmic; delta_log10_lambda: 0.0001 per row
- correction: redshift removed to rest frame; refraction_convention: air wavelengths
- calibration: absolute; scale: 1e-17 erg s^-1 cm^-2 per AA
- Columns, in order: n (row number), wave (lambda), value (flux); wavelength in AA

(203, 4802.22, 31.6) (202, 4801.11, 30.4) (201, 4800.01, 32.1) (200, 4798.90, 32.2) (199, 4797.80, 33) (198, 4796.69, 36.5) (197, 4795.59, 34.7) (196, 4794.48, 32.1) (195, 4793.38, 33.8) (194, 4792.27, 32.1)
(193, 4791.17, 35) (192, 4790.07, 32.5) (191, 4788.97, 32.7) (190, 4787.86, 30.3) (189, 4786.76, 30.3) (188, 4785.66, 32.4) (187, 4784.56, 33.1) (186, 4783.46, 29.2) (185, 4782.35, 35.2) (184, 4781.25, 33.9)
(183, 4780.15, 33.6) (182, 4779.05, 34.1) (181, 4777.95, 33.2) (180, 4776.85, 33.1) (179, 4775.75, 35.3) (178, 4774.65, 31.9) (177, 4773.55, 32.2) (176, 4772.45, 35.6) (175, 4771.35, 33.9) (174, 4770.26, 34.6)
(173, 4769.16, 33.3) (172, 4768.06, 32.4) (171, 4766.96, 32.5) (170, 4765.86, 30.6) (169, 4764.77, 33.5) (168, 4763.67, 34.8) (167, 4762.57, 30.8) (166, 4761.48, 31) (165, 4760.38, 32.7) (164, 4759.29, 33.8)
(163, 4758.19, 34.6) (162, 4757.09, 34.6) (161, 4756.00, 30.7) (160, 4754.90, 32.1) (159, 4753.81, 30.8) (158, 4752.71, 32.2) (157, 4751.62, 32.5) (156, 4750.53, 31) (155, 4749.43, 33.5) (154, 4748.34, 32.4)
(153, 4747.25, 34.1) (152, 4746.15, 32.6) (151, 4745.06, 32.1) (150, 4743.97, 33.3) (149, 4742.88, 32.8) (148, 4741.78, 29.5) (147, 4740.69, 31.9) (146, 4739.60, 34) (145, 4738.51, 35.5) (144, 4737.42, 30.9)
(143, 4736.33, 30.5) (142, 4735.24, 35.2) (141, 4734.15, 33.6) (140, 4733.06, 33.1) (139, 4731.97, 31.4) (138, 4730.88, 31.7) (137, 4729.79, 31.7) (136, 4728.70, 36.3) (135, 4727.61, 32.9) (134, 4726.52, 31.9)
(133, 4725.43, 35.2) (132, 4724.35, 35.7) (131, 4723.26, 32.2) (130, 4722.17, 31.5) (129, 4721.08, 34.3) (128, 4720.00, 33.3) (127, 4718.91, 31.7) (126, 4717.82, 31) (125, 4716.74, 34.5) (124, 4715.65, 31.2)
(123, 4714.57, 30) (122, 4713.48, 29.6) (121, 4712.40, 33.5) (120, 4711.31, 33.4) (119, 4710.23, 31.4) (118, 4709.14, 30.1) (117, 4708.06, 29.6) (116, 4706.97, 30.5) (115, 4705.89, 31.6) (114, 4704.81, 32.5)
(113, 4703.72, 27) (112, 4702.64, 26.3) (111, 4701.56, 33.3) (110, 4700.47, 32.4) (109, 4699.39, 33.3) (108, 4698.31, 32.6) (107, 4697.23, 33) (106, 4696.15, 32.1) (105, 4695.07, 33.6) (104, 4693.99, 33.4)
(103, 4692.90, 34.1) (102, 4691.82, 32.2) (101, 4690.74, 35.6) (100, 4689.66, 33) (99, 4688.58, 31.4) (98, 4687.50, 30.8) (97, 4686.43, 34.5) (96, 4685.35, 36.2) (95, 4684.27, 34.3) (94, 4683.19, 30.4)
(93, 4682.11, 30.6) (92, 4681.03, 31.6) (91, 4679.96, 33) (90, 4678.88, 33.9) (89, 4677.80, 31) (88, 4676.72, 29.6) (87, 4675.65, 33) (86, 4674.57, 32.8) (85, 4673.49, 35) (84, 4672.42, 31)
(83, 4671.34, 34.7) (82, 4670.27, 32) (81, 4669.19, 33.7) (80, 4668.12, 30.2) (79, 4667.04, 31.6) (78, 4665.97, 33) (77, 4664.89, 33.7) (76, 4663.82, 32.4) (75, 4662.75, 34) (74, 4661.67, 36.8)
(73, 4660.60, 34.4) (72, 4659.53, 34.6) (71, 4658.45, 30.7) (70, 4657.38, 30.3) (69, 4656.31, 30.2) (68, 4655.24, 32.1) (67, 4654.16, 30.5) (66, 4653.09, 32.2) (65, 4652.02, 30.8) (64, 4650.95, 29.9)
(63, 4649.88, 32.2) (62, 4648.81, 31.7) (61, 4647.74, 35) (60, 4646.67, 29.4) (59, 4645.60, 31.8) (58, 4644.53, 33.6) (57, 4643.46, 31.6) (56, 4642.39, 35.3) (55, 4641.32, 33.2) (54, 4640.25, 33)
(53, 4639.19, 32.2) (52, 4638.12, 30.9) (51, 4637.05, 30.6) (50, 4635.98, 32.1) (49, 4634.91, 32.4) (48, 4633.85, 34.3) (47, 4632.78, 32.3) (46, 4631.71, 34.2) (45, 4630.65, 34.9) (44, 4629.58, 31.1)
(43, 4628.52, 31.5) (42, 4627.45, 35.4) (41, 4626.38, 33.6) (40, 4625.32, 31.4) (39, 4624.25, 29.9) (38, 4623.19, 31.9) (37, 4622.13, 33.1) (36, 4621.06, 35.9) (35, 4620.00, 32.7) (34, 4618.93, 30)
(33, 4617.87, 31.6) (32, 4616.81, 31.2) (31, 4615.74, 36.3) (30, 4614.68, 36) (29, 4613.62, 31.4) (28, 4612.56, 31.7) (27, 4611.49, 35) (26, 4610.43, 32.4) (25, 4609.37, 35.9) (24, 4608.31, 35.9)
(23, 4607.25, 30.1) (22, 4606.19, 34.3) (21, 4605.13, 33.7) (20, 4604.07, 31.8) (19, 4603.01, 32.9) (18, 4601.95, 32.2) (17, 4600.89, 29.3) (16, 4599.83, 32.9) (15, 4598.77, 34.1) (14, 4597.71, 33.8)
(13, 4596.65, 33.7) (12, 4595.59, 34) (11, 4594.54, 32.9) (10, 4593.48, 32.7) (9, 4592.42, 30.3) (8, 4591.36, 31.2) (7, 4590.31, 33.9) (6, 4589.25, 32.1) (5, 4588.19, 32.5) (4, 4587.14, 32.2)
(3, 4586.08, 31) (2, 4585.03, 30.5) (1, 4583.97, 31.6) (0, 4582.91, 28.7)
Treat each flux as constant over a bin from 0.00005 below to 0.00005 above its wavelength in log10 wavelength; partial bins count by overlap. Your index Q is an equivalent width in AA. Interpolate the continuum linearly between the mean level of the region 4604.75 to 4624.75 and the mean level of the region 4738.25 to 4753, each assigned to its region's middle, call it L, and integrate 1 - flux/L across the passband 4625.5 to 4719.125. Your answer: 1.7 AA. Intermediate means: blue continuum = 33.1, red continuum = 32.6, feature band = 32.3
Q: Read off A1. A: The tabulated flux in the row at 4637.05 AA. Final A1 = 30.6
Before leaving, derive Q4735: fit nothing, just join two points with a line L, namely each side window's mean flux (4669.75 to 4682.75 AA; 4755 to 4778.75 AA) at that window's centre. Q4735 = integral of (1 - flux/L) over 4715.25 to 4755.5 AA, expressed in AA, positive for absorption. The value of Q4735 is 0.15 AA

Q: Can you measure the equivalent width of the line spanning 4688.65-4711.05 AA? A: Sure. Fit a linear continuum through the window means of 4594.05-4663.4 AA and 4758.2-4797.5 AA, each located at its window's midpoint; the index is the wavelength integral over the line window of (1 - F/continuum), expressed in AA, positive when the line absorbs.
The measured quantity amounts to 0.7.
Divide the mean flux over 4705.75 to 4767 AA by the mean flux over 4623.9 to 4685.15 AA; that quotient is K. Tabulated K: 1.00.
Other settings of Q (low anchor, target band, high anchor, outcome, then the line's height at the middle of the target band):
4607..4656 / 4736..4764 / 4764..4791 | 0.3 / 32.9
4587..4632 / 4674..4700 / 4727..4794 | 0.1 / 32.8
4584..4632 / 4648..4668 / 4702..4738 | 0.1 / 32.4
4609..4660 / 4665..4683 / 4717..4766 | 0.2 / 32.6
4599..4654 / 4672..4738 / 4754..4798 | 1.0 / 32.8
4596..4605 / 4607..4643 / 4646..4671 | -0.5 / 32.5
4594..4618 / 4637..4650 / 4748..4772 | 0.3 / 33.1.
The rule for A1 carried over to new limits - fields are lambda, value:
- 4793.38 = 33.8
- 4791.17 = 35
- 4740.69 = 31.9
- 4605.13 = 33.7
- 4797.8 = 33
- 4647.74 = 35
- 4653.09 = 32.2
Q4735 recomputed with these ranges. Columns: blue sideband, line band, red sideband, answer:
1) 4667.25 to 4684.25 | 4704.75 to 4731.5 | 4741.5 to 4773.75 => 0.2 AA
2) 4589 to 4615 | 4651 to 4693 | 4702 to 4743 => -0.2 AA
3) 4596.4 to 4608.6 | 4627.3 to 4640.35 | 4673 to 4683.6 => 0.0 AA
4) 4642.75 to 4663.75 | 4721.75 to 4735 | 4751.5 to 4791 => -0.2 AA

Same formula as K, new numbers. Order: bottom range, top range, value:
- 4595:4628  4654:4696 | 0.99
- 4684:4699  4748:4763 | 0.97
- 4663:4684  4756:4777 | 1.03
